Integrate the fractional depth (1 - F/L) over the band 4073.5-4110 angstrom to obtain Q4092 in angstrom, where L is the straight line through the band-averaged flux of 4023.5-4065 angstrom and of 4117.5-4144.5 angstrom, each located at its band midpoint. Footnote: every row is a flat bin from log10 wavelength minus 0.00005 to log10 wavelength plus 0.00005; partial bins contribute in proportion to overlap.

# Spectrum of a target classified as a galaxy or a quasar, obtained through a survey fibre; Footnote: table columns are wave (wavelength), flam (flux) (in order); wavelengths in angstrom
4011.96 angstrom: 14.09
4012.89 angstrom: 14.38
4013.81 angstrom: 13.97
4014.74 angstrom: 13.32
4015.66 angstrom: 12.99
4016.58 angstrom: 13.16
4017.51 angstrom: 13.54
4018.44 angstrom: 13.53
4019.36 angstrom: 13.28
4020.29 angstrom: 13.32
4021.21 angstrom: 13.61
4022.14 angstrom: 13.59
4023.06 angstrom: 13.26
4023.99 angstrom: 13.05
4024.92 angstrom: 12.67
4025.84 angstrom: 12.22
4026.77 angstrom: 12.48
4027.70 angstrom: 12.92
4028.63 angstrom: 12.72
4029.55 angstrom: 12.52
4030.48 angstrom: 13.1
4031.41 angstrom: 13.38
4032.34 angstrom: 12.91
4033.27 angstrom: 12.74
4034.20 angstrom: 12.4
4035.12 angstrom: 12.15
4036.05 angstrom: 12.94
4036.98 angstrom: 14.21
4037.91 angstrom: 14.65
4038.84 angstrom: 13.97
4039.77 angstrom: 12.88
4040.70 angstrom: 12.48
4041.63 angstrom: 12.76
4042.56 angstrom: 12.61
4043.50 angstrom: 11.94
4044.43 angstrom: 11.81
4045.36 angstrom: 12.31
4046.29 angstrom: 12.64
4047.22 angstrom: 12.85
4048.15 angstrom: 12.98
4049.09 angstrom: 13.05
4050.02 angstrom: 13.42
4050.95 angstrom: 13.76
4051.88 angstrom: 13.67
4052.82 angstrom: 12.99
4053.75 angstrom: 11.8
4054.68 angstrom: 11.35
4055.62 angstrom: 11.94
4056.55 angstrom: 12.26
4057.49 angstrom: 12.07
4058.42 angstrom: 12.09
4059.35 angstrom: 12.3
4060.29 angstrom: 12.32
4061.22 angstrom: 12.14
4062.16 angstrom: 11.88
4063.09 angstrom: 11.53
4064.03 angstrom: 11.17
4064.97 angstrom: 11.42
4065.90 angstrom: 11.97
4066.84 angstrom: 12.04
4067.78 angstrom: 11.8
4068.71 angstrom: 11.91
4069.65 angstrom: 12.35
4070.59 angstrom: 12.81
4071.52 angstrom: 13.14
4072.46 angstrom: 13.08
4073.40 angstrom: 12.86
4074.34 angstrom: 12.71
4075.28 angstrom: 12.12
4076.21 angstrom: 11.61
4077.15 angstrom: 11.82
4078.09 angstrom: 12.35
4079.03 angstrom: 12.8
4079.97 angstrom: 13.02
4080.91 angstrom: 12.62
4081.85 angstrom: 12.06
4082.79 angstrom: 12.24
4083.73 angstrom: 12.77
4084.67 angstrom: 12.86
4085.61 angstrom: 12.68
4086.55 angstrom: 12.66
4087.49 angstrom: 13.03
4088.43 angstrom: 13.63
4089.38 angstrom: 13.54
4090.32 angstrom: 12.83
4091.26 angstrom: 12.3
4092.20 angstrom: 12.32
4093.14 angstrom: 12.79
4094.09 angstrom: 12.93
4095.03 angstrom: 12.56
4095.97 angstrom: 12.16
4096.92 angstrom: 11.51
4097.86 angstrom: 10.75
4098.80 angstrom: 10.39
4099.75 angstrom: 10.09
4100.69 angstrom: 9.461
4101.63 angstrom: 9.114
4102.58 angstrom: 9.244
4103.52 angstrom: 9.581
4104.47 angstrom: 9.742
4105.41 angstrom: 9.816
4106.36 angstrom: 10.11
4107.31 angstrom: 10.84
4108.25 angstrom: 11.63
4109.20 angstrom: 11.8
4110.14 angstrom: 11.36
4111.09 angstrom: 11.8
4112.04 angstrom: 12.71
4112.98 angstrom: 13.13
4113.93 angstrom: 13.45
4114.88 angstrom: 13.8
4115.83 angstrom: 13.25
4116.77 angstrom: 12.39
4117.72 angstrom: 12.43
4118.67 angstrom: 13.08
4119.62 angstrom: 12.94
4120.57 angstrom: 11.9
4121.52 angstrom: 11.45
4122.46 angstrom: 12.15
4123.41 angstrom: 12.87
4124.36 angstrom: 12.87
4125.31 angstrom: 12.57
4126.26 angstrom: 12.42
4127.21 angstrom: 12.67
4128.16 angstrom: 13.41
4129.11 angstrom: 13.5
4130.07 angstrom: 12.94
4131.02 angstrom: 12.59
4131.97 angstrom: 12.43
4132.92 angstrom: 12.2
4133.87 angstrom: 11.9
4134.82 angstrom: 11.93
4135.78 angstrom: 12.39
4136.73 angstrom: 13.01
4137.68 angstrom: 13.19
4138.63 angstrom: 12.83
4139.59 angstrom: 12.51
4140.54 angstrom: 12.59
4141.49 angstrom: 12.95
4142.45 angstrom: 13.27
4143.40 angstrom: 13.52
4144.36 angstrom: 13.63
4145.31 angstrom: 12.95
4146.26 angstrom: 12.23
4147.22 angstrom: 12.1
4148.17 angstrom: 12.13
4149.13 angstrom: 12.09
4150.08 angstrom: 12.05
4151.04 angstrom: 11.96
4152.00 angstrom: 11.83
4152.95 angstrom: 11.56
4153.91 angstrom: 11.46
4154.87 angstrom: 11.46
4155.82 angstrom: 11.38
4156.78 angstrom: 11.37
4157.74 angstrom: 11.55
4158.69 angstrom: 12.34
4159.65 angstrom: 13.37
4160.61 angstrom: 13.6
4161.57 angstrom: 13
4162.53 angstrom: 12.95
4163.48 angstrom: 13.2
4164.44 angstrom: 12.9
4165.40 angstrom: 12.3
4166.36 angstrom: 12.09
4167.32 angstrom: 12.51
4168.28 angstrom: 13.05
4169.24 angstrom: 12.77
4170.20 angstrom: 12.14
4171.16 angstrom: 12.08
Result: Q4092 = 2.6 angstrom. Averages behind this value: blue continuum 12.6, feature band 11.8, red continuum 12.7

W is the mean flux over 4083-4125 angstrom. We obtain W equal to 11.9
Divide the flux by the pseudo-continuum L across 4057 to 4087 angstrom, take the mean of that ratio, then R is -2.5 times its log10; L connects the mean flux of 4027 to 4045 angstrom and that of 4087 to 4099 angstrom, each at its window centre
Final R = 0.03 mag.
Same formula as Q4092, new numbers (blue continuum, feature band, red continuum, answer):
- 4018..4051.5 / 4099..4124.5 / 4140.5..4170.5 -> 2.16 angstrom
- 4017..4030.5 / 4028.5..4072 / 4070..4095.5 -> 1.11 angstrom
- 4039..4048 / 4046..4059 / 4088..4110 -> -0.31 angstrom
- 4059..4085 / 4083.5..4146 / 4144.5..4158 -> -0.71 angstrom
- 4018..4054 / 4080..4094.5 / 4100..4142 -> -0.39 angstrom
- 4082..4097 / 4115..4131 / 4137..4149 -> 0.08 angstrom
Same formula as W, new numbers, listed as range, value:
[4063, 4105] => 12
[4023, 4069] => 12.6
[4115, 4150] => 12.7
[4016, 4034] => 13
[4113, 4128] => 12.7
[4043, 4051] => 12.7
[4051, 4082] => 12.3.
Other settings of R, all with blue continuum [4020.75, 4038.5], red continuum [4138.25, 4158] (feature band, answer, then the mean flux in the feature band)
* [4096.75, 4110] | 0.21 mag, 10.3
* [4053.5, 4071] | 0.08 mag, 12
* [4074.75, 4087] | 0.02 mag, 12.4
